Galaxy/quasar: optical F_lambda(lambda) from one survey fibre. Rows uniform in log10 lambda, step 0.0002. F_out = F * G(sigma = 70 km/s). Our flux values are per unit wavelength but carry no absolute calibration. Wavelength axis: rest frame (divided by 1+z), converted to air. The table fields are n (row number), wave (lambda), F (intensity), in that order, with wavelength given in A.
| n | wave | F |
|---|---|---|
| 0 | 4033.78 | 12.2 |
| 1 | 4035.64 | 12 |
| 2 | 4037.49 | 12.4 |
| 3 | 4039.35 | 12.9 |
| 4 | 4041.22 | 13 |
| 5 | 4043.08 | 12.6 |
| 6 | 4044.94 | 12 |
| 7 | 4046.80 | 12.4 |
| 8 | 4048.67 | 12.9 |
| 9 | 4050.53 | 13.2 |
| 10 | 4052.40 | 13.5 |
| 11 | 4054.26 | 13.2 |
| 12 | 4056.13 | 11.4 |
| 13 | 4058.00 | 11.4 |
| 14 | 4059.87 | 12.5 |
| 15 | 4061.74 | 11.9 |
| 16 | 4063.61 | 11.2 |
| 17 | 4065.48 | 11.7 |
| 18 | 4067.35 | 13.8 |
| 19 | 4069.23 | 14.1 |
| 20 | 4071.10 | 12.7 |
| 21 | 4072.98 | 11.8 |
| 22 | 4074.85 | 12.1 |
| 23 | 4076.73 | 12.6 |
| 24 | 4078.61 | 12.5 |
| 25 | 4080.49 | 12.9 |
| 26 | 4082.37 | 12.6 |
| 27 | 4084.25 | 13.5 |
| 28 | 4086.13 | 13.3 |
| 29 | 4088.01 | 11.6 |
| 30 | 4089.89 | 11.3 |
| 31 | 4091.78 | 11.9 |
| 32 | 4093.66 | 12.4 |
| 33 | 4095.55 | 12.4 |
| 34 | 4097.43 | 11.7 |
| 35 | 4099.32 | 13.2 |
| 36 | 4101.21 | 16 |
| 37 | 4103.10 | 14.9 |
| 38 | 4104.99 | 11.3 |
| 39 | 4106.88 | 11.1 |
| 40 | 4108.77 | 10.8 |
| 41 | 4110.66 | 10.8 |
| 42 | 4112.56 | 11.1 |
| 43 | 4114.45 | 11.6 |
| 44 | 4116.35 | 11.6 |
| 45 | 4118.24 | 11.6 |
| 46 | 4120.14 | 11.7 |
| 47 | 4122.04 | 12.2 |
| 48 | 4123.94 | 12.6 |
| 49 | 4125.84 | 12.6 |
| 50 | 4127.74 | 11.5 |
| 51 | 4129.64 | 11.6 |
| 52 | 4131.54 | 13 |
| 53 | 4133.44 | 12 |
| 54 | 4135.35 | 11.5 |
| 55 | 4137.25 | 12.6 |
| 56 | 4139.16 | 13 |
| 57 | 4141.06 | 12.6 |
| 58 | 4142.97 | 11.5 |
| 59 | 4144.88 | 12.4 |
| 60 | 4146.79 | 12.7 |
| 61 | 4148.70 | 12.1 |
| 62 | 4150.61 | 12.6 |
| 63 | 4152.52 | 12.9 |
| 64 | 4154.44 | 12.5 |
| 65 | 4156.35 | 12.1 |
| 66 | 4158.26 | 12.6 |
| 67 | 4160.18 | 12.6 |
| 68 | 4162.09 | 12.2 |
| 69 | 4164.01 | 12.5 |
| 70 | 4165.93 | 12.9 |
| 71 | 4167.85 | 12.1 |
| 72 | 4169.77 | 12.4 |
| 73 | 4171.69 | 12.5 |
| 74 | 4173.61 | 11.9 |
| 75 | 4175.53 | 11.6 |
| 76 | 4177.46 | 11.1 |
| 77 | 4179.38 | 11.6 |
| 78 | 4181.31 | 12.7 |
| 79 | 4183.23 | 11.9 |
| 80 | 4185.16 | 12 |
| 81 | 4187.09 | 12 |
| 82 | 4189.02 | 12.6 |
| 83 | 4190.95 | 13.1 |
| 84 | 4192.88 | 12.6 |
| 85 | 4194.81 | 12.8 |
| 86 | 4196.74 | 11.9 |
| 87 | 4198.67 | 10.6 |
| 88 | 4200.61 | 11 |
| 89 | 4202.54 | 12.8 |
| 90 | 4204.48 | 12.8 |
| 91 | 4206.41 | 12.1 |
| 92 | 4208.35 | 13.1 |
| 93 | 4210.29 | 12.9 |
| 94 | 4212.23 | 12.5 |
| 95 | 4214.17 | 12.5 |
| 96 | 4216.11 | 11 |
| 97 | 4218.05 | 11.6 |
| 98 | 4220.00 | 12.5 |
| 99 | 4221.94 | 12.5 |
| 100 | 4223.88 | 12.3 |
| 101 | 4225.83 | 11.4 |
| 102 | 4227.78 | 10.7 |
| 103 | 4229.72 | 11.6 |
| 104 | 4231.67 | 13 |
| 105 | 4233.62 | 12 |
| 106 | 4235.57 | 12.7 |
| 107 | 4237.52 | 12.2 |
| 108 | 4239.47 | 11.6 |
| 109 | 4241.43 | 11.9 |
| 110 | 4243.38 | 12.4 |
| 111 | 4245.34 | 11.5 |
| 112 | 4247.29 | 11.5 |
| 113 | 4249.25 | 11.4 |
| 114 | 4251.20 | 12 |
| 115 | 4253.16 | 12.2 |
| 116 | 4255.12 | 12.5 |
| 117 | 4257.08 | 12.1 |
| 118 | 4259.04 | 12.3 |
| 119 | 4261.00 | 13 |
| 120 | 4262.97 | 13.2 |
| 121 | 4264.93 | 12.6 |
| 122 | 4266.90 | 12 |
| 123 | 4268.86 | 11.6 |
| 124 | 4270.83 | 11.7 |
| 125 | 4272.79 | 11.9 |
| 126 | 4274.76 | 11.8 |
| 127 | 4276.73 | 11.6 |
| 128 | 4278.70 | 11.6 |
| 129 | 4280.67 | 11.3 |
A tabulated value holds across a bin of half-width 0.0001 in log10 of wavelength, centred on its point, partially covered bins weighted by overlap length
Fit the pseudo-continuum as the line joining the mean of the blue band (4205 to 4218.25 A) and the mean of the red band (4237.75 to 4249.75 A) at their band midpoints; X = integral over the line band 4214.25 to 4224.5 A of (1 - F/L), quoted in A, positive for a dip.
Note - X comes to 0.1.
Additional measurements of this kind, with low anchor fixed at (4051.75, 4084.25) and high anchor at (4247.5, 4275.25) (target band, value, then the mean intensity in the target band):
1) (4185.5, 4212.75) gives -0.2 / 12.3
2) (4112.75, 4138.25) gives 0.8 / 12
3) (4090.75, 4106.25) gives -0.6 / 12.9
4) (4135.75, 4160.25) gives -0.2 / 12.5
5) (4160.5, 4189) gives 0.4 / 12.1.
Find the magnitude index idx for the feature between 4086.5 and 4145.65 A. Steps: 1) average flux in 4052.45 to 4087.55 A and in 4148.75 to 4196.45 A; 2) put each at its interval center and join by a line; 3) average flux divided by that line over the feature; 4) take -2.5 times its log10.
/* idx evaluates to 0.03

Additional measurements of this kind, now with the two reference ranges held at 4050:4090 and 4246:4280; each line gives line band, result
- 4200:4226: -0.008 mag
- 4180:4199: -0.003 mag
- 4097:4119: 0.023 mag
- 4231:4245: -0.008 mag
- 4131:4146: 0.003 mag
